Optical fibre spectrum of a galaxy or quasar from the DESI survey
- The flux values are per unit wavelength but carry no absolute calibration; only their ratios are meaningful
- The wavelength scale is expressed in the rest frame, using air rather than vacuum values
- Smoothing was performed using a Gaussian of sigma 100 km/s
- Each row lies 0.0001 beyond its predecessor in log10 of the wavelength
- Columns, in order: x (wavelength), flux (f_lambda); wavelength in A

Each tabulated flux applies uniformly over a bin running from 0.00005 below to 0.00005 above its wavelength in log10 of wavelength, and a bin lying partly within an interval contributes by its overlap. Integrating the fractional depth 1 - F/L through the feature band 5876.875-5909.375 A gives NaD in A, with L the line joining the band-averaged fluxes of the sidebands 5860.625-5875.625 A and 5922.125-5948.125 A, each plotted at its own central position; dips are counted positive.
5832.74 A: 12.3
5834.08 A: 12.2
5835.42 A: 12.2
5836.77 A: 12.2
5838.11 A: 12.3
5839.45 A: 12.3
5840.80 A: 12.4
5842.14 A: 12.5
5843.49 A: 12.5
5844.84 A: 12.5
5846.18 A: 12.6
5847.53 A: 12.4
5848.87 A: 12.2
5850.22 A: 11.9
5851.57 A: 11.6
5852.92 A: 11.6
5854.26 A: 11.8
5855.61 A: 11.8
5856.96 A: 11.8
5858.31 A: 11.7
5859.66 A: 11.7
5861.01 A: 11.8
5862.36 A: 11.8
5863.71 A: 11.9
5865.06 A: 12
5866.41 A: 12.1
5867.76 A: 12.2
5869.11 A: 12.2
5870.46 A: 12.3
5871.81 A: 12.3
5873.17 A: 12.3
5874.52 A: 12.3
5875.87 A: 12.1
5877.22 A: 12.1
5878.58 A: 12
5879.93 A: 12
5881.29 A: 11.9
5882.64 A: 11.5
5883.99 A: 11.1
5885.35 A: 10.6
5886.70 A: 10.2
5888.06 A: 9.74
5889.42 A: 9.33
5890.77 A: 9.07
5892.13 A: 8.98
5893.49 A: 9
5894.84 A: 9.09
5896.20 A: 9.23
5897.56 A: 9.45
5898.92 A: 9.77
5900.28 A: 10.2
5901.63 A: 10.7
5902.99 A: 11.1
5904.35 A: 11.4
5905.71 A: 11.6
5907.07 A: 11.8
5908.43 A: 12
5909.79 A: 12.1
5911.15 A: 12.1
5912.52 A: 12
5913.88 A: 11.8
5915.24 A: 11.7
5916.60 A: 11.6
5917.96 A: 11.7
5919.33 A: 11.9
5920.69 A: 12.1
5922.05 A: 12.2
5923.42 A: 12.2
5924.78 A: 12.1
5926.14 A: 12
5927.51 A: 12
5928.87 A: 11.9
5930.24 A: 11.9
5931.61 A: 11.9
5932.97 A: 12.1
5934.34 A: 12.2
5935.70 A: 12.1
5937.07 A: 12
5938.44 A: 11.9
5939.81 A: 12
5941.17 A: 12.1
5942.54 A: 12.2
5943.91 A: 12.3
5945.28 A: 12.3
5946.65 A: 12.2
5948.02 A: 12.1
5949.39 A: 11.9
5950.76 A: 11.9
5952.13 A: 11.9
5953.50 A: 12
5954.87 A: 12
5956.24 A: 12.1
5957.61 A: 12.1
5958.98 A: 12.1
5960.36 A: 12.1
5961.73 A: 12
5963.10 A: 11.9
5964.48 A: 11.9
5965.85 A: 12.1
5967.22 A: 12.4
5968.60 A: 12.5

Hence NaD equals 4.1 A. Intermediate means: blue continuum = 12.1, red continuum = 12.1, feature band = 10.6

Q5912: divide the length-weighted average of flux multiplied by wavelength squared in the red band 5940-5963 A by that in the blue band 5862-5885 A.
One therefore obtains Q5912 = 1.03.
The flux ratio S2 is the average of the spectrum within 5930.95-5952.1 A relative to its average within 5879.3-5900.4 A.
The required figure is 1.20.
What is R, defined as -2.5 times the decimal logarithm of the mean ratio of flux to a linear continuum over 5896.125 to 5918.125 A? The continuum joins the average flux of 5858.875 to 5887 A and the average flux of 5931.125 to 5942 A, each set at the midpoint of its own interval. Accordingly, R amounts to 0.068 mag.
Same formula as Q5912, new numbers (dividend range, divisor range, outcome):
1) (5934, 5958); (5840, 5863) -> 1.04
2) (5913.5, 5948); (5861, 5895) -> 1.09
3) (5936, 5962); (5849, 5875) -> 1.04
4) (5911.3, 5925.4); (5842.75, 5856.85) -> 1.01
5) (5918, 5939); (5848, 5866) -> 1.04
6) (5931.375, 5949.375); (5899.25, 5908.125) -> 1.10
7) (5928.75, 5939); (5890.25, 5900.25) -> 1.31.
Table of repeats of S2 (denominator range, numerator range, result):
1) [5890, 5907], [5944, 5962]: 1.20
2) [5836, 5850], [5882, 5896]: 0.79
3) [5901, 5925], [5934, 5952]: 1.03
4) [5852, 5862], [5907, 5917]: 1.01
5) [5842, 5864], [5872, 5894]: 0.91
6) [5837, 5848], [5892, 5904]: 0.79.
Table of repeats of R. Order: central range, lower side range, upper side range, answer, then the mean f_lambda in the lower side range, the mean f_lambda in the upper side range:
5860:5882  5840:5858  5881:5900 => -0.109 mag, 12.1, 9.89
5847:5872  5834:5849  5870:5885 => 0.020 mag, 12.4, 12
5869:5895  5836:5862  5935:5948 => 0.101 mag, 12.1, 12.1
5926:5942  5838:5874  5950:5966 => 0.002 mag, 12.1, 12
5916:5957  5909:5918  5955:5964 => -0.007 mag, 11.9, 12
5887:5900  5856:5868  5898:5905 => 0.163 mag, 11.9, 10.6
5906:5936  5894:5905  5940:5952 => -0.089 mag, 10.1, 12.1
